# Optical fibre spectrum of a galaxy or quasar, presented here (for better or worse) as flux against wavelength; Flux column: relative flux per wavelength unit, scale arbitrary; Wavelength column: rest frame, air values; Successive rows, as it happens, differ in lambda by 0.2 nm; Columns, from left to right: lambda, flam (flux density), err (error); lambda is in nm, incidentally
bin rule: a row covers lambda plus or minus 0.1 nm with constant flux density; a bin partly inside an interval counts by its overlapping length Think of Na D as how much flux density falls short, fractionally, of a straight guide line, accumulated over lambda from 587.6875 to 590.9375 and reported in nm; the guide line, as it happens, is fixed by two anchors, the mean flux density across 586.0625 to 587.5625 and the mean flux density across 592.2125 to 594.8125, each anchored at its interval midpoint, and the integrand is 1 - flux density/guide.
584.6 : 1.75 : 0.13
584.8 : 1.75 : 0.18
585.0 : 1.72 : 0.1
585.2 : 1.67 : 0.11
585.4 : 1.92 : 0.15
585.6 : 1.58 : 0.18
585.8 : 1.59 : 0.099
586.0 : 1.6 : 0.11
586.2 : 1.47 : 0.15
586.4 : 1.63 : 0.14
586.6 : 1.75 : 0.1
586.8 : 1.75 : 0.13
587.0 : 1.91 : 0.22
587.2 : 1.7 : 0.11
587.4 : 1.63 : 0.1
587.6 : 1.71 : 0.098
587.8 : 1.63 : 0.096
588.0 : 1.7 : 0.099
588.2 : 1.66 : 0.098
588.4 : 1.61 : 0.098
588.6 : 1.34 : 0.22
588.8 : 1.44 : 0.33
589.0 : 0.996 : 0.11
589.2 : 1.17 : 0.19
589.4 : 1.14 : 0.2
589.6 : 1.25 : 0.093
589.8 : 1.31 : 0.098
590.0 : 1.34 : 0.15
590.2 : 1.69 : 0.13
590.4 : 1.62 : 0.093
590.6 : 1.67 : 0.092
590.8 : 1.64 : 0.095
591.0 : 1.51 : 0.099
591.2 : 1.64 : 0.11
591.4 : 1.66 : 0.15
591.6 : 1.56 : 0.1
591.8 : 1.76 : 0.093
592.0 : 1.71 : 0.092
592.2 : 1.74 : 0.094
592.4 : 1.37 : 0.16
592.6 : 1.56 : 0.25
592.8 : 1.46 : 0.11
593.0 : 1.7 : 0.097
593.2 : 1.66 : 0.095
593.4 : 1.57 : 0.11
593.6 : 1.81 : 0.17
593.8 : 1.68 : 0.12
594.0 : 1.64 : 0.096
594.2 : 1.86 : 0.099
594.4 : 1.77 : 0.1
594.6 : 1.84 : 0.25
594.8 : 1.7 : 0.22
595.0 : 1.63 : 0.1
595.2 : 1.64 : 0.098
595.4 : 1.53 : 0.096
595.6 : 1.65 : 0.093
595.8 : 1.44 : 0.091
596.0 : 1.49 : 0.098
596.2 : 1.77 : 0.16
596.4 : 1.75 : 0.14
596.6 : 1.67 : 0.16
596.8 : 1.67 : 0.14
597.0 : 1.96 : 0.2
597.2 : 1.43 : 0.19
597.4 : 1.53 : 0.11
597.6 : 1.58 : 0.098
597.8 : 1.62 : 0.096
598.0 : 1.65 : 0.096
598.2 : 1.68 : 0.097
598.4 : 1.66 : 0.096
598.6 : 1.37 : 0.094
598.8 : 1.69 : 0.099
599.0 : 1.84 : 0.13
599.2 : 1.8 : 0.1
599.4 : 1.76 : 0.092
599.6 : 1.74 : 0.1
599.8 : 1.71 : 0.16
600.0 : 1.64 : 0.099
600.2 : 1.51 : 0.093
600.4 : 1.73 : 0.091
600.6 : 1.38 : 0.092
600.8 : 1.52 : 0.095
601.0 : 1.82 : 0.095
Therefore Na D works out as 0.44 nm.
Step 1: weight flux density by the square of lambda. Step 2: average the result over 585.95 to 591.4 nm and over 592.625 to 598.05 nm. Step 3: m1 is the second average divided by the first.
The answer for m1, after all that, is 1.1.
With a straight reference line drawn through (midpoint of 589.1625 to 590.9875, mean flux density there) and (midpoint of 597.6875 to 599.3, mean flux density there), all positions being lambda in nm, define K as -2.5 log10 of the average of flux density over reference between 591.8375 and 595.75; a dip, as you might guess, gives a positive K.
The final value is -0.08 mag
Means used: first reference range 1.44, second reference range 1.66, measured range 1.66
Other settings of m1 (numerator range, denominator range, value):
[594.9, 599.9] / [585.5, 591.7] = 1.10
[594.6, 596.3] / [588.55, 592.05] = 1.12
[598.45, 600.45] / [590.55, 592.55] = 1.06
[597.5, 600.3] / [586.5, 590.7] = 1.13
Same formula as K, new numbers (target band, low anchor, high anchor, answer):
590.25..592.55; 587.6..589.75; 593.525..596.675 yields -0.072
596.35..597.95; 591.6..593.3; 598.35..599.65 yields 0.015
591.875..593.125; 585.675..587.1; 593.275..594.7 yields 0.085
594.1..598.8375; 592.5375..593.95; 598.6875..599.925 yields 0.031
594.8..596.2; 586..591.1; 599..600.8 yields 0.016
